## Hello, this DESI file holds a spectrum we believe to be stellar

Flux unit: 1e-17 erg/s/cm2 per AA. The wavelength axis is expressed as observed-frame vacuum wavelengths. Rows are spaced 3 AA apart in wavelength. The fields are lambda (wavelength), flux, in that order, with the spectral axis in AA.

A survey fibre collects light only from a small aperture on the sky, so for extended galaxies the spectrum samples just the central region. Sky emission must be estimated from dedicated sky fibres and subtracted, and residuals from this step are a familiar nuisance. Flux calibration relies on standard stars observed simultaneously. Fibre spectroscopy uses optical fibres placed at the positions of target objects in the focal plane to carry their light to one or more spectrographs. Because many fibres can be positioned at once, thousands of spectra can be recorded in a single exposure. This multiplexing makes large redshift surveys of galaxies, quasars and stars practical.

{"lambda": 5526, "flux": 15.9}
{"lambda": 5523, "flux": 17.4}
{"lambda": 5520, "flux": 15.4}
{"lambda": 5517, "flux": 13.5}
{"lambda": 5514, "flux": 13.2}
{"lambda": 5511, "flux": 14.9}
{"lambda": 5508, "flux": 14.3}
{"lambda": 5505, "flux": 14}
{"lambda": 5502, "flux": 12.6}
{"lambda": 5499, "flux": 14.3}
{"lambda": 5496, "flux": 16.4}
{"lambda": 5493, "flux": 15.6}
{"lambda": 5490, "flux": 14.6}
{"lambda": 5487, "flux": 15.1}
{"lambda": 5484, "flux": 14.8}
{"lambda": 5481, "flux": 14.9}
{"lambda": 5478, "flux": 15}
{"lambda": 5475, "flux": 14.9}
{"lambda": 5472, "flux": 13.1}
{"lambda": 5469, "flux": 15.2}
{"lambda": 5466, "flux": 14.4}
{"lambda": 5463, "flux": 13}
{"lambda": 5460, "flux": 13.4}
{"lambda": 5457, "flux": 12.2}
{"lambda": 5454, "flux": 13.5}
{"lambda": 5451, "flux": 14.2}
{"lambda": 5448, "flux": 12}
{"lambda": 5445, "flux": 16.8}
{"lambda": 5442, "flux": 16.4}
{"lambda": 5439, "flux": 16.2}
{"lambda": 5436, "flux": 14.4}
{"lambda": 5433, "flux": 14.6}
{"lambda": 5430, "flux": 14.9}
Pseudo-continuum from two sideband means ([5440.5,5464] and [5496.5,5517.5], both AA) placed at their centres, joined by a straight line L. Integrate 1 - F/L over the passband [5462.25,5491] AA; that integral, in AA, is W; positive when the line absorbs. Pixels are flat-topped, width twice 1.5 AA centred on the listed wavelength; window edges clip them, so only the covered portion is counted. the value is -1.19 AA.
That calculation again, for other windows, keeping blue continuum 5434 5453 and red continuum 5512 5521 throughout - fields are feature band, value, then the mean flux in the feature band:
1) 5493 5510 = -0.3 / 14.5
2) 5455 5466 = 1.2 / 13.1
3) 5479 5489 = -0.3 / 14.9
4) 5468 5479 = 0.0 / 14.5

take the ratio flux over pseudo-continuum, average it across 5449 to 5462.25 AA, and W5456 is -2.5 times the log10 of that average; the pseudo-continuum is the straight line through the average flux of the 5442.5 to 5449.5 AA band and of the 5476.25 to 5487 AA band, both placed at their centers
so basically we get 0.116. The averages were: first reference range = 14.7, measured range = 13.3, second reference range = 14.9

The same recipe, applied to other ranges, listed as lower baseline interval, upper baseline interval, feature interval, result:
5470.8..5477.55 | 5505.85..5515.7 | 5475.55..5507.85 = -0.04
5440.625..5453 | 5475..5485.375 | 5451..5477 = 0.08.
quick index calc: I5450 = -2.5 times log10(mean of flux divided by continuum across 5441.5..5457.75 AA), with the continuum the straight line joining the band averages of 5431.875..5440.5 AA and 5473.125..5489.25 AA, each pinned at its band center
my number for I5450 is 0.07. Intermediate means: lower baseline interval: 15.1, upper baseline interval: 14.9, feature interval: 14.1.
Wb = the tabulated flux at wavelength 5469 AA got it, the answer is 15.2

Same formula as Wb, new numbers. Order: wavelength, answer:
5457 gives 12.2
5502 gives 12.6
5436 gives 14.4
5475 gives 14.9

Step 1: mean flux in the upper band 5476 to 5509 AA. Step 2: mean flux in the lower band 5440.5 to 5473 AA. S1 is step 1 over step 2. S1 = 1.05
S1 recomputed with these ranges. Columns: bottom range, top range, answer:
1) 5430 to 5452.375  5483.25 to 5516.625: 0.97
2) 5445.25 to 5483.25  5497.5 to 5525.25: 1.04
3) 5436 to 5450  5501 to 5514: 0.92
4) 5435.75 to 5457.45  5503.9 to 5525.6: 1.01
